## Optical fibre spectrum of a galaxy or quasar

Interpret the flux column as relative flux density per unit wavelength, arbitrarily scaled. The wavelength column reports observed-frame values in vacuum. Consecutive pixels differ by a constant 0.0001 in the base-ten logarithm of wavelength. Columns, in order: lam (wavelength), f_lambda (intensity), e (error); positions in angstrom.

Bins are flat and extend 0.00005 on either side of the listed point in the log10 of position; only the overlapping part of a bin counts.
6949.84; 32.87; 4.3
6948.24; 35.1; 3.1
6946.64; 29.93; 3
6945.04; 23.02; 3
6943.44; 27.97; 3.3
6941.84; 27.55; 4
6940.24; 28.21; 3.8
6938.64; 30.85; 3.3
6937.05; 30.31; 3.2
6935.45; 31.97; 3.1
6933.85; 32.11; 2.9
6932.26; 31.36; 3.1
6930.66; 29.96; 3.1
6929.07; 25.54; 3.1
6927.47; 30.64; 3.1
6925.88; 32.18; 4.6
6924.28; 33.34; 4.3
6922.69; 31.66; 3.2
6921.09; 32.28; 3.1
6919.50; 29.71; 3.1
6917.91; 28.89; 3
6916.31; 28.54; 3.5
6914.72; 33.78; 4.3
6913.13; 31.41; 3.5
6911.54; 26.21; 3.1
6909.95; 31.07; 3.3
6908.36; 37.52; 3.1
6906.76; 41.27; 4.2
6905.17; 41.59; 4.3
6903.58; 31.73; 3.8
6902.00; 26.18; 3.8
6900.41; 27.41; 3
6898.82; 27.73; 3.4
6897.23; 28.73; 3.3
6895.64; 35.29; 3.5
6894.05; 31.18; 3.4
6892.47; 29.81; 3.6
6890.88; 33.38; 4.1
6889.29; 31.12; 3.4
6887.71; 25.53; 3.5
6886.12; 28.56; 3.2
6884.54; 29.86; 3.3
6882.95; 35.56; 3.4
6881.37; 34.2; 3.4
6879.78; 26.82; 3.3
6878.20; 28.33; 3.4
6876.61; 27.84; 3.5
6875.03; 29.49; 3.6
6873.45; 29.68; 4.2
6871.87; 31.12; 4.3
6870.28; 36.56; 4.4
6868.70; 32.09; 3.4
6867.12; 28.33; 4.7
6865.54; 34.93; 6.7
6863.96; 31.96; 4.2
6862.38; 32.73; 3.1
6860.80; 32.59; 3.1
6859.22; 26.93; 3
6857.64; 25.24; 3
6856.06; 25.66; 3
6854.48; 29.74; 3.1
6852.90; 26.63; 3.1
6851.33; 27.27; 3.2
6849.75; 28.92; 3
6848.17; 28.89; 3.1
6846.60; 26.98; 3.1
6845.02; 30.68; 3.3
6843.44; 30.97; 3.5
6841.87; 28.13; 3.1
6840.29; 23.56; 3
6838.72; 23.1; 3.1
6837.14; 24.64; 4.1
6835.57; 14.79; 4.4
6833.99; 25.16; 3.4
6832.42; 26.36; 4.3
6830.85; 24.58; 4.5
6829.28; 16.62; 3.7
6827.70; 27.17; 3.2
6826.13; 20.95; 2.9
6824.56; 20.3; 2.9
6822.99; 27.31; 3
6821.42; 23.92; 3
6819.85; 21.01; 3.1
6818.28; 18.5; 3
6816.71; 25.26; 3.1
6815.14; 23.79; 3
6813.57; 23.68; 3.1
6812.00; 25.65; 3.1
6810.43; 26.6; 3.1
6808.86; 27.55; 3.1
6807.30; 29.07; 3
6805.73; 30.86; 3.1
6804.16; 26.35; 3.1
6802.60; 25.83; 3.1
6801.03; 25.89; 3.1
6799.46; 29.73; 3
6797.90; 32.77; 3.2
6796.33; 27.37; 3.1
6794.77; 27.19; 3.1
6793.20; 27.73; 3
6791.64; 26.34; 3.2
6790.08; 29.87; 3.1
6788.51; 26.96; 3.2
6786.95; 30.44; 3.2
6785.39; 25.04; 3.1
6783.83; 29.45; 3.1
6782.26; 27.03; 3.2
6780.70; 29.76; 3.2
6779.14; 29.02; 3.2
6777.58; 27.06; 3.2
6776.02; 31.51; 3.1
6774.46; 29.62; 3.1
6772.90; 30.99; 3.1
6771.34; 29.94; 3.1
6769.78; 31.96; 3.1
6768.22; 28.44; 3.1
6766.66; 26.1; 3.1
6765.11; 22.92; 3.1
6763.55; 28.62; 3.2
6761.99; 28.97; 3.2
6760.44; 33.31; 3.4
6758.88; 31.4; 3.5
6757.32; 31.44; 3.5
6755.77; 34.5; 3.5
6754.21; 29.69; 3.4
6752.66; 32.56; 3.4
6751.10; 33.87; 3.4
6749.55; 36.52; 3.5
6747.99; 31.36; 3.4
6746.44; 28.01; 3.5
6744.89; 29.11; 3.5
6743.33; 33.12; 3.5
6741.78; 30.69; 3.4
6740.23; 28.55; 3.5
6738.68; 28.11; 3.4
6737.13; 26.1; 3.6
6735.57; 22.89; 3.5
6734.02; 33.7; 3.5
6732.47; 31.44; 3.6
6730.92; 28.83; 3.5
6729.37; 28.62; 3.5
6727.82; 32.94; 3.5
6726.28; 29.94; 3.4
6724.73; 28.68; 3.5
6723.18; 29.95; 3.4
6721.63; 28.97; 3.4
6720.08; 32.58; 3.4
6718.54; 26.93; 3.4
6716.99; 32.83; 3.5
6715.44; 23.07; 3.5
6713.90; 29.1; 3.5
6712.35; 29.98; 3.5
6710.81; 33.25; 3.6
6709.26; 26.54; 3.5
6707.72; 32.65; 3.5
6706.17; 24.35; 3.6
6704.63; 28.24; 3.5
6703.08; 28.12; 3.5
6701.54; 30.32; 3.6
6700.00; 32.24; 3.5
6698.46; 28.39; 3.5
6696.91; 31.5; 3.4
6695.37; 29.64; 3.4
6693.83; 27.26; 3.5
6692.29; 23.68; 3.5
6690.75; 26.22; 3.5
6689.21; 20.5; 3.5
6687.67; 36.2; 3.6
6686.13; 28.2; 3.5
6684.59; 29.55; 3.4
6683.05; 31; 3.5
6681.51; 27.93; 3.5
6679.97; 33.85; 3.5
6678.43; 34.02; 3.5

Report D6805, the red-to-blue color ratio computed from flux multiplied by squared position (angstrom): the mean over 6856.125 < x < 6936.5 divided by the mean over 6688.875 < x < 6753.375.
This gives 1.1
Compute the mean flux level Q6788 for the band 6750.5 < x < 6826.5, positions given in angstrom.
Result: 27.9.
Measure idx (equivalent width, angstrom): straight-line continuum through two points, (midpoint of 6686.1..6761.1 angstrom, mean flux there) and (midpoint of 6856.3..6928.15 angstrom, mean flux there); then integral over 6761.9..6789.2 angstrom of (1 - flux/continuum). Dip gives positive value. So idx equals 1.5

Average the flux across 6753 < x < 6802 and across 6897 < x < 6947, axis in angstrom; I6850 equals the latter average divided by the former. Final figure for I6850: 1.1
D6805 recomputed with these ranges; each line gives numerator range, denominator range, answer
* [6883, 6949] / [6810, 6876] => 1.18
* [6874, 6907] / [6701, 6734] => 1.10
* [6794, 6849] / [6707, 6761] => 0.86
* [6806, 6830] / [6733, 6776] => 0.81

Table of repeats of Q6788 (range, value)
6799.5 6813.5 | 27.2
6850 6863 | 28.3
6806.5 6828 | 24.3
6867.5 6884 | 31.1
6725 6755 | 30.3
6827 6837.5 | 22.6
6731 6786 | 29.8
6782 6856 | 26.1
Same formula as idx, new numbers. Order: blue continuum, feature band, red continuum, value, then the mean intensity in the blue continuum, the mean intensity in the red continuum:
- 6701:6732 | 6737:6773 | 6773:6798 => -1.8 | 29.3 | 28.5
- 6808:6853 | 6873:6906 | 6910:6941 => -2.5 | 24.8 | 30.5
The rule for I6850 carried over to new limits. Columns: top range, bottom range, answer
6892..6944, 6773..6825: 1.15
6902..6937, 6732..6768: 1.06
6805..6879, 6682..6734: 0.92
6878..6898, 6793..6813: 1.10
